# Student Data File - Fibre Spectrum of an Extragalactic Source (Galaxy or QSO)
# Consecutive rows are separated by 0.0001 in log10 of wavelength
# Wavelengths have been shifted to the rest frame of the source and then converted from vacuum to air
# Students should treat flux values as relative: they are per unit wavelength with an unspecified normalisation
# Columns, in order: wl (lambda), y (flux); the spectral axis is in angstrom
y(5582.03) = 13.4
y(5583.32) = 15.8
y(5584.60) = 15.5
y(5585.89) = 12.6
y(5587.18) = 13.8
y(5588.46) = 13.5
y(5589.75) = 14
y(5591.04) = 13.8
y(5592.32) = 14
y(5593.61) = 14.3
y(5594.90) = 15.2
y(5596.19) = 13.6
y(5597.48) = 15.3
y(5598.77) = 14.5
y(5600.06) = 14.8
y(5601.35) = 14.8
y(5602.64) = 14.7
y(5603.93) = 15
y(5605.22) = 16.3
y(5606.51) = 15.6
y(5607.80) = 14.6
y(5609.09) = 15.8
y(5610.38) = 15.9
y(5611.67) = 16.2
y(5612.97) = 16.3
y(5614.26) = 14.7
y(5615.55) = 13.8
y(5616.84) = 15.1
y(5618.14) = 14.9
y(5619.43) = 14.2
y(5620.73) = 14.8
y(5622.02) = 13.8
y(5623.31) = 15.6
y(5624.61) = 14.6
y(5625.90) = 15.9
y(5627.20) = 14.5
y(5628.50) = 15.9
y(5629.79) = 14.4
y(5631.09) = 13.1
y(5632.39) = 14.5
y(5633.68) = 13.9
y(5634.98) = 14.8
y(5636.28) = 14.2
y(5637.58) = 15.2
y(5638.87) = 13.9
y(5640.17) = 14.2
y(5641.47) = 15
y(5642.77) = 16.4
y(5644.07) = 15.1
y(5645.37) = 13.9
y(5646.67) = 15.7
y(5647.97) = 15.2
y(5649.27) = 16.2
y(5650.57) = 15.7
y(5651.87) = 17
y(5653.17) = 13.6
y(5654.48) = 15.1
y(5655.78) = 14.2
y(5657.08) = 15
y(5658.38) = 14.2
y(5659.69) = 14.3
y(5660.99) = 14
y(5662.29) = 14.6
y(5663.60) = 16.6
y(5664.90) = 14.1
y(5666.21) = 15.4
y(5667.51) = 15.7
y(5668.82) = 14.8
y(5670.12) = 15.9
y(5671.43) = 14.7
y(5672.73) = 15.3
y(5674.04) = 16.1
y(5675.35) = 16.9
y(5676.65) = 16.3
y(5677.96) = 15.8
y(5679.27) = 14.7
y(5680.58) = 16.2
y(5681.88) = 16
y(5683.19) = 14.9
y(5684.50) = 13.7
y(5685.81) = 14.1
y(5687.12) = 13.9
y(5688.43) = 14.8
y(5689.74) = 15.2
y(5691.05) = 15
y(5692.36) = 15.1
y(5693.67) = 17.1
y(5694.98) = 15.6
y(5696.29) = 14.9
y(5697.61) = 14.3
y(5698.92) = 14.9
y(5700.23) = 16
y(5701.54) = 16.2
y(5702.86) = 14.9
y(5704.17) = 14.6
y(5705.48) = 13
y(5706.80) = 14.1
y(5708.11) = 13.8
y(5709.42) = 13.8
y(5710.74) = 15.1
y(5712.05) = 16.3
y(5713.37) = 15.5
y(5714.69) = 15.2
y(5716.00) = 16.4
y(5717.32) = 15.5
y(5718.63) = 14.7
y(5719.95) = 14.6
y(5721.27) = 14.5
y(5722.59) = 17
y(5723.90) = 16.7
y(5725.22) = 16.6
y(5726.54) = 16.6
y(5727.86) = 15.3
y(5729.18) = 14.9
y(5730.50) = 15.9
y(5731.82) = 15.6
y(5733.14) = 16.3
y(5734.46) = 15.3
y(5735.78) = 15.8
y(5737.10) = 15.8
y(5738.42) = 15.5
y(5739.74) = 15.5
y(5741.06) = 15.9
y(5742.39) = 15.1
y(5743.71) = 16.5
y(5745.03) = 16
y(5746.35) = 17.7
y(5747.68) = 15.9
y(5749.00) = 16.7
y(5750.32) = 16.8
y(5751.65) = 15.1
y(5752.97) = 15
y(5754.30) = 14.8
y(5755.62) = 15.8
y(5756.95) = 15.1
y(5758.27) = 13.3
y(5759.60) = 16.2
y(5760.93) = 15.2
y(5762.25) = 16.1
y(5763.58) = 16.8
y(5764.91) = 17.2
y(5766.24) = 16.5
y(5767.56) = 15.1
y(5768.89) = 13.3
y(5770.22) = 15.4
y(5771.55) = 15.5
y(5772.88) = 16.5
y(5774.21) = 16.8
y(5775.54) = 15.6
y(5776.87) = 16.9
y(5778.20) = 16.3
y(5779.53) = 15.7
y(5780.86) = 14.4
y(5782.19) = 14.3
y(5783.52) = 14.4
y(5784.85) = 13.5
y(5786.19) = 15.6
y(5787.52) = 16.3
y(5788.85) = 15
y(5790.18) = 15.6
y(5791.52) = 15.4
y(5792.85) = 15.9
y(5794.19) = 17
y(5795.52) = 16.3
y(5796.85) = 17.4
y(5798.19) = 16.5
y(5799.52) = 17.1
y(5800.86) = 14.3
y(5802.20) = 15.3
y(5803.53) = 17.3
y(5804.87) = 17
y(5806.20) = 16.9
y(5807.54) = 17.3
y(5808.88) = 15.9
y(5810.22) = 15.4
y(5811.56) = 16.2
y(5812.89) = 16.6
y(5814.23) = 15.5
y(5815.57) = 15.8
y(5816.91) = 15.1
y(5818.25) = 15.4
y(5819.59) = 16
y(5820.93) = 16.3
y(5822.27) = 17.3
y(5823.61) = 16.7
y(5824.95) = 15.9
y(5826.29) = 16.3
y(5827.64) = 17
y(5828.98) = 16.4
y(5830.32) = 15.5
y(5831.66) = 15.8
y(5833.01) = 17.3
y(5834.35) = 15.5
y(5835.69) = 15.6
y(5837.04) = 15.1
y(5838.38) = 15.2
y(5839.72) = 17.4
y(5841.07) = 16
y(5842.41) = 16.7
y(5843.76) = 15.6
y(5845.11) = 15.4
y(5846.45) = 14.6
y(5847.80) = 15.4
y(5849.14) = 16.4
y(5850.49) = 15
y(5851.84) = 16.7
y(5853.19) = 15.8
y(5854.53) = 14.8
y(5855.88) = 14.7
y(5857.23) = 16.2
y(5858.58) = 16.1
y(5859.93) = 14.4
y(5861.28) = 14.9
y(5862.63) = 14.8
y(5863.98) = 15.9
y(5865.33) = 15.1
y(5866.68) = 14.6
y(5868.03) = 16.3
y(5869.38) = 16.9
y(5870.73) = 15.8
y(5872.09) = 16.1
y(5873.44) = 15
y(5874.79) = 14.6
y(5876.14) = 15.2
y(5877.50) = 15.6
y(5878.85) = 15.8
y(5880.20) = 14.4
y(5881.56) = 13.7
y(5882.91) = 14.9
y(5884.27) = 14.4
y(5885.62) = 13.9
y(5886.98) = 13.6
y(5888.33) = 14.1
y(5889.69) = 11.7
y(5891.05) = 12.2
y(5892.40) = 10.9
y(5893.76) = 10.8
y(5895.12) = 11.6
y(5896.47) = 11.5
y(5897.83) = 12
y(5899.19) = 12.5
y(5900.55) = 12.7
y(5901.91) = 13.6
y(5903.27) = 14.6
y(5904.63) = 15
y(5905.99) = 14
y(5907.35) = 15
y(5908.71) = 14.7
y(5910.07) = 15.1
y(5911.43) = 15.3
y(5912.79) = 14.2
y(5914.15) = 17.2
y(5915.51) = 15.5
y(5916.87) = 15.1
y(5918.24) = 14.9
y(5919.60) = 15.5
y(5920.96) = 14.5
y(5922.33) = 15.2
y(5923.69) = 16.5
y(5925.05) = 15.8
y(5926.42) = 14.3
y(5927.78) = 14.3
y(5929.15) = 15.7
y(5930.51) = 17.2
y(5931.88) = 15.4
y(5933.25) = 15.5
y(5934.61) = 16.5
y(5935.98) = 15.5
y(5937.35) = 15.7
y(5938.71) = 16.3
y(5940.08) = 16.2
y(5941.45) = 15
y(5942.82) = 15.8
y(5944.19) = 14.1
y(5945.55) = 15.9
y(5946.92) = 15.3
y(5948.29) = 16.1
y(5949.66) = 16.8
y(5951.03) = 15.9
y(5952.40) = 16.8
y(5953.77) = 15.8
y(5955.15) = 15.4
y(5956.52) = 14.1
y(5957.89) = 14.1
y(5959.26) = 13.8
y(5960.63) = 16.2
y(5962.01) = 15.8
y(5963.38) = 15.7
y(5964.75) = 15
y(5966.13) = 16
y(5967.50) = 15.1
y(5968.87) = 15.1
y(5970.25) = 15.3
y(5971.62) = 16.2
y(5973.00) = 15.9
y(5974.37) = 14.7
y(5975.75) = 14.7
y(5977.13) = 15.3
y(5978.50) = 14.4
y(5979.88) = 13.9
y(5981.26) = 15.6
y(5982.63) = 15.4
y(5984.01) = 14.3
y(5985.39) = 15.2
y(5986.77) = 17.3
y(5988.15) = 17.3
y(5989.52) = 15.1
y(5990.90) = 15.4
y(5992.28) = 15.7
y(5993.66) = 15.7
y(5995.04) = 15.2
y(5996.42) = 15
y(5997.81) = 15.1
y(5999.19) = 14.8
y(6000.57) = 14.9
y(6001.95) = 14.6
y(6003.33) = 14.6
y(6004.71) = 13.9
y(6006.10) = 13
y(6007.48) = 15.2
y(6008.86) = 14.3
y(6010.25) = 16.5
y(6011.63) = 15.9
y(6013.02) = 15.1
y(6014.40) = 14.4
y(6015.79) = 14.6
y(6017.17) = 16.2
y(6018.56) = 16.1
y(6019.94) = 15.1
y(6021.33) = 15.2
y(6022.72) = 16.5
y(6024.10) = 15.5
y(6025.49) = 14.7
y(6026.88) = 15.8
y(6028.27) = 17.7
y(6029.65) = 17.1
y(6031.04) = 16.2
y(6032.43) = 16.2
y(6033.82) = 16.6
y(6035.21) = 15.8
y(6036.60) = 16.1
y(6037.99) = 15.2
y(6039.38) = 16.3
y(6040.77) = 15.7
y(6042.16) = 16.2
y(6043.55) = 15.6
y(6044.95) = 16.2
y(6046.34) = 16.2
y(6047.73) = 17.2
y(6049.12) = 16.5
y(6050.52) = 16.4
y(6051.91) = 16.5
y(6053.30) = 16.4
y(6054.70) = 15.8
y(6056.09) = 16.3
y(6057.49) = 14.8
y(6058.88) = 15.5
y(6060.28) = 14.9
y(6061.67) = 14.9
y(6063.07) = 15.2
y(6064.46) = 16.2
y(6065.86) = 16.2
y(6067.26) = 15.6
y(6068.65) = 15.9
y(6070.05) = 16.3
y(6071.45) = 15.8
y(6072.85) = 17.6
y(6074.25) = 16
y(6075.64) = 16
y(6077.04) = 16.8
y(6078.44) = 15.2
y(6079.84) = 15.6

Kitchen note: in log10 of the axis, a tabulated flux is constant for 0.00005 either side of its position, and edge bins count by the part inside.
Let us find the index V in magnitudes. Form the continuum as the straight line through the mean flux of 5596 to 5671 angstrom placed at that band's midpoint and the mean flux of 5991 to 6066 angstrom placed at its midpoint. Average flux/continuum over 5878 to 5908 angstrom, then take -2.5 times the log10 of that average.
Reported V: 0.16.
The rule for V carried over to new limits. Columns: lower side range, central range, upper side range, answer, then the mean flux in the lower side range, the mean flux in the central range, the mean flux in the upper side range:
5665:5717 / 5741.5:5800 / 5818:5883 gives -0.023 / 15.2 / 15.8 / 15.7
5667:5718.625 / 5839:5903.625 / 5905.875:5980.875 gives 0.053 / 15.2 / 14.6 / 15.4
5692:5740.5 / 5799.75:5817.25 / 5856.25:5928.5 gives -0.082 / 15.4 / 16.1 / 14.5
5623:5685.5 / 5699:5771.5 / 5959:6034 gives -0.028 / 15.1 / 15.5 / 15.4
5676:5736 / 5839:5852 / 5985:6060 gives -0.030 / 15.3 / 15.9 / 15.7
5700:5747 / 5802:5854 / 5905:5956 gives -0.039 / 15.5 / 16.1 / 15.5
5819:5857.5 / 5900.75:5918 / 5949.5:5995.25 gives 0.056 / 15.9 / 14.9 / 15.4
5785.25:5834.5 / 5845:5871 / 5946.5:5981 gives 0.028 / 16.2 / 15.5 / 15.3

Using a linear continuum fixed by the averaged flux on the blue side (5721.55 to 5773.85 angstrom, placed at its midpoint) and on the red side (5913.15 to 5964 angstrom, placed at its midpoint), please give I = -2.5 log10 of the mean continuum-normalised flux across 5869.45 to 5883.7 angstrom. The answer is 0.032 mag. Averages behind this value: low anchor 15.8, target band 15.2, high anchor 15.5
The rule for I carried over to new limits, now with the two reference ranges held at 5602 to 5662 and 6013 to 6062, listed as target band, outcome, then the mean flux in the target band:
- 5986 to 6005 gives 0.03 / 15.4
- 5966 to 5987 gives 0.04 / 15.2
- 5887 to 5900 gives 0.28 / 12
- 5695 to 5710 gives 0.03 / 14.6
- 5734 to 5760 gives -0.03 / 15.7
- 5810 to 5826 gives -0.05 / 16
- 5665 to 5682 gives -0.04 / 15.6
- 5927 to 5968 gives 0.01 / 15.6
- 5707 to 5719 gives 0.00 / 15.1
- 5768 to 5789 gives 0.00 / 15.3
